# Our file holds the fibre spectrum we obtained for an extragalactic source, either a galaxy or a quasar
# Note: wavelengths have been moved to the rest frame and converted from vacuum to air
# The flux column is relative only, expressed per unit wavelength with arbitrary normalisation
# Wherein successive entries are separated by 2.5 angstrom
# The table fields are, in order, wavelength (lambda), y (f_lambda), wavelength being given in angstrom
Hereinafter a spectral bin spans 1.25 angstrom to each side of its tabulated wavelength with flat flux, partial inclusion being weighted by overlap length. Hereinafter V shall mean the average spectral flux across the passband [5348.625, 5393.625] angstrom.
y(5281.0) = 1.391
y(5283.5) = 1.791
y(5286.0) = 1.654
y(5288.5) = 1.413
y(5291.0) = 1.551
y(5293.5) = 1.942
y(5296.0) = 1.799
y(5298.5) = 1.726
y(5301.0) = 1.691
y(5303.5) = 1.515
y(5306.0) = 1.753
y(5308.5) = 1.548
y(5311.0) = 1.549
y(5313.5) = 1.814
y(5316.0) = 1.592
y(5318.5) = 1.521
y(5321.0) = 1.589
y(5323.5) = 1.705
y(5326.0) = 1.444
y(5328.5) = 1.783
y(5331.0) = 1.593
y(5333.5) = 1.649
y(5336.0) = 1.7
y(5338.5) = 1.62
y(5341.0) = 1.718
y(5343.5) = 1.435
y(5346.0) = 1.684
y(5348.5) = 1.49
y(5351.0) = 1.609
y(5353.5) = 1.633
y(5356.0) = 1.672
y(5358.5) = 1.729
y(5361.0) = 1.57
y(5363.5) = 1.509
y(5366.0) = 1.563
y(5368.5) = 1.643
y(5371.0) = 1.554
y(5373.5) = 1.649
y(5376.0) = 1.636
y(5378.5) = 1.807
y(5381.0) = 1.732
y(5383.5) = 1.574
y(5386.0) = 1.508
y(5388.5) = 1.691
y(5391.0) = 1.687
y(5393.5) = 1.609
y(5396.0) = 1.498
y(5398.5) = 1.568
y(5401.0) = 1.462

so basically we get 1.63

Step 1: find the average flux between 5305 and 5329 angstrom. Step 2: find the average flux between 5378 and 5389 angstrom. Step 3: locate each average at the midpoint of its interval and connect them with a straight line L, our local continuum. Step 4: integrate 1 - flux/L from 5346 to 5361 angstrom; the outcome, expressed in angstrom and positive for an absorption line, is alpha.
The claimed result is 0.1 angstrom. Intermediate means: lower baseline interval 1.62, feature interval 1.63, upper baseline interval 1.65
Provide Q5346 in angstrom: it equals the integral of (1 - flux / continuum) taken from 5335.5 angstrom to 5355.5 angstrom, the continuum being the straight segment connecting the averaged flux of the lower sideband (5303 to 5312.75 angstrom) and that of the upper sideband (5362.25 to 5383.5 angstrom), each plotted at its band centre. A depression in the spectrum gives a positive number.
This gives 0.2 angstrom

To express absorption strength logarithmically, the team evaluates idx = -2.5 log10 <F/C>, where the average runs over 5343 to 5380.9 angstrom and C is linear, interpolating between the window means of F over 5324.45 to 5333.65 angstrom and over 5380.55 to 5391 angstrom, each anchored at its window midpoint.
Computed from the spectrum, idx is 0.00 mag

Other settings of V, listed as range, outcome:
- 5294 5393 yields 1.64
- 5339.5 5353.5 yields 1.59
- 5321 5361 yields 1.63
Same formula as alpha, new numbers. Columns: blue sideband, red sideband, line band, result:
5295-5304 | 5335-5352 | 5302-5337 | 0.60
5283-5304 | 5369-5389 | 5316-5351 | 1.08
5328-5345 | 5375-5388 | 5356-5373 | 0.46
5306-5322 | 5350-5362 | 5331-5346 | 0.05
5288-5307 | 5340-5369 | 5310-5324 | 0.25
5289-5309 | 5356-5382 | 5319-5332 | 0.40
